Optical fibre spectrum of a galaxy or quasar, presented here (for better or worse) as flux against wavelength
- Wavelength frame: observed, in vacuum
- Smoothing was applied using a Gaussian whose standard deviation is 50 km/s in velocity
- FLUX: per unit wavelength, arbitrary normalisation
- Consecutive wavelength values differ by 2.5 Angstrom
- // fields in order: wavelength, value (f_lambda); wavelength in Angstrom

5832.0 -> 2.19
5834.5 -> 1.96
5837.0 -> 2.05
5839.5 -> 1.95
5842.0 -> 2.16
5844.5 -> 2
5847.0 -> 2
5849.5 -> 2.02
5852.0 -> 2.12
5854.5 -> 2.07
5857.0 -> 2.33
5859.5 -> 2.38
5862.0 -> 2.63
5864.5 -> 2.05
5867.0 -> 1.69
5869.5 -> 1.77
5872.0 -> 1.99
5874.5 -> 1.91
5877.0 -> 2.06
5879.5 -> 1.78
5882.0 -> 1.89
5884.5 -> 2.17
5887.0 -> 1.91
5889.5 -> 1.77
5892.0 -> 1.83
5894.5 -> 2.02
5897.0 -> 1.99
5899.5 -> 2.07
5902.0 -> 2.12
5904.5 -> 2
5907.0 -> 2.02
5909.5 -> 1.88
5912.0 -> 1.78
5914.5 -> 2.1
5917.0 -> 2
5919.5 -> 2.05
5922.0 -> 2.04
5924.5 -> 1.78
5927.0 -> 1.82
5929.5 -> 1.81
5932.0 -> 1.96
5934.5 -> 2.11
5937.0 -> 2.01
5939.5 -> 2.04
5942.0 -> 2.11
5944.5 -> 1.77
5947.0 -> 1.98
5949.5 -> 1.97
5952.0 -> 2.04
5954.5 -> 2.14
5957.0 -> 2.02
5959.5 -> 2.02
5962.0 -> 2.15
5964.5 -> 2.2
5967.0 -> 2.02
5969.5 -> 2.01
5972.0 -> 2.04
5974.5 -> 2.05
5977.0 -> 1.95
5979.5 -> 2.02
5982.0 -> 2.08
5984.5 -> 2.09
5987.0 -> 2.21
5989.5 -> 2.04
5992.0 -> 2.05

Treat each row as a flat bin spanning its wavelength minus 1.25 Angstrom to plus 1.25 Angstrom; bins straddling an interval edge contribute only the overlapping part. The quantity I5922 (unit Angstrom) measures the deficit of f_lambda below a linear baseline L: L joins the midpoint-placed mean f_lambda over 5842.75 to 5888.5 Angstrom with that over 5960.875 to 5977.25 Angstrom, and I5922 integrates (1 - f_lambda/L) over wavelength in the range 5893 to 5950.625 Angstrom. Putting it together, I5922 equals 2.3 Angstrom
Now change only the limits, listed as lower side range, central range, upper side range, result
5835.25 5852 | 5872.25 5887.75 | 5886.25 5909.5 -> 0.2 Angstrom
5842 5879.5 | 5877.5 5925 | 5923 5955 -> 1.2 Angstrom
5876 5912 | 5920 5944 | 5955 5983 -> 0.5 Angstrom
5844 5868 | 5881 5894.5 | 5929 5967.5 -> 1.1 Angstrom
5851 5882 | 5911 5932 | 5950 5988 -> 1.4 Angstrom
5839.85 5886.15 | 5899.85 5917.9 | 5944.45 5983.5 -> 0.5 Angstrom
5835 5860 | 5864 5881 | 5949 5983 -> 1.6 Angstrom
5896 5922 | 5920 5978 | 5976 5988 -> 1.1 Angstrom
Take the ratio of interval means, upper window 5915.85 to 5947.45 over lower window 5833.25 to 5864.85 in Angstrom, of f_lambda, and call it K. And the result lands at 0.9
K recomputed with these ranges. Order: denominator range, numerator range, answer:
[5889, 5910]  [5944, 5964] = 1.03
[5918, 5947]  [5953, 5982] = 1.05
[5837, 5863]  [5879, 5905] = 0.91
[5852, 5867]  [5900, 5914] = 0.89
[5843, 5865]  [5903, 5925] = 0.90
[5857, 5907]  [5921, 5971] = 0.99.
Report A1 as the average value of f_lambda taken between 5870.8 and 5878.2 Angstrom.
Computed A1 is 1.99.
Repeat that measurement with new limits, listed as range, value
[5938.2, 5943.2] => 2.07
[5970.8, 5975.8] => 2.04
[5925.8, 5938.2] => 1.94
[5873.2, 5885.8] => 1.96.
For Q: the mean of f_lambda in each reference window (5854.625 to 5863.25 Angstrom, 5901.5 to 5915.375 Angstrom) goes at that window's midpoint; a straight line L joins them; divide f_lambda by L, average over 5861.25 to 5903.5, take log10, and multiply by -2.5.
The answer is 0.11 mag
